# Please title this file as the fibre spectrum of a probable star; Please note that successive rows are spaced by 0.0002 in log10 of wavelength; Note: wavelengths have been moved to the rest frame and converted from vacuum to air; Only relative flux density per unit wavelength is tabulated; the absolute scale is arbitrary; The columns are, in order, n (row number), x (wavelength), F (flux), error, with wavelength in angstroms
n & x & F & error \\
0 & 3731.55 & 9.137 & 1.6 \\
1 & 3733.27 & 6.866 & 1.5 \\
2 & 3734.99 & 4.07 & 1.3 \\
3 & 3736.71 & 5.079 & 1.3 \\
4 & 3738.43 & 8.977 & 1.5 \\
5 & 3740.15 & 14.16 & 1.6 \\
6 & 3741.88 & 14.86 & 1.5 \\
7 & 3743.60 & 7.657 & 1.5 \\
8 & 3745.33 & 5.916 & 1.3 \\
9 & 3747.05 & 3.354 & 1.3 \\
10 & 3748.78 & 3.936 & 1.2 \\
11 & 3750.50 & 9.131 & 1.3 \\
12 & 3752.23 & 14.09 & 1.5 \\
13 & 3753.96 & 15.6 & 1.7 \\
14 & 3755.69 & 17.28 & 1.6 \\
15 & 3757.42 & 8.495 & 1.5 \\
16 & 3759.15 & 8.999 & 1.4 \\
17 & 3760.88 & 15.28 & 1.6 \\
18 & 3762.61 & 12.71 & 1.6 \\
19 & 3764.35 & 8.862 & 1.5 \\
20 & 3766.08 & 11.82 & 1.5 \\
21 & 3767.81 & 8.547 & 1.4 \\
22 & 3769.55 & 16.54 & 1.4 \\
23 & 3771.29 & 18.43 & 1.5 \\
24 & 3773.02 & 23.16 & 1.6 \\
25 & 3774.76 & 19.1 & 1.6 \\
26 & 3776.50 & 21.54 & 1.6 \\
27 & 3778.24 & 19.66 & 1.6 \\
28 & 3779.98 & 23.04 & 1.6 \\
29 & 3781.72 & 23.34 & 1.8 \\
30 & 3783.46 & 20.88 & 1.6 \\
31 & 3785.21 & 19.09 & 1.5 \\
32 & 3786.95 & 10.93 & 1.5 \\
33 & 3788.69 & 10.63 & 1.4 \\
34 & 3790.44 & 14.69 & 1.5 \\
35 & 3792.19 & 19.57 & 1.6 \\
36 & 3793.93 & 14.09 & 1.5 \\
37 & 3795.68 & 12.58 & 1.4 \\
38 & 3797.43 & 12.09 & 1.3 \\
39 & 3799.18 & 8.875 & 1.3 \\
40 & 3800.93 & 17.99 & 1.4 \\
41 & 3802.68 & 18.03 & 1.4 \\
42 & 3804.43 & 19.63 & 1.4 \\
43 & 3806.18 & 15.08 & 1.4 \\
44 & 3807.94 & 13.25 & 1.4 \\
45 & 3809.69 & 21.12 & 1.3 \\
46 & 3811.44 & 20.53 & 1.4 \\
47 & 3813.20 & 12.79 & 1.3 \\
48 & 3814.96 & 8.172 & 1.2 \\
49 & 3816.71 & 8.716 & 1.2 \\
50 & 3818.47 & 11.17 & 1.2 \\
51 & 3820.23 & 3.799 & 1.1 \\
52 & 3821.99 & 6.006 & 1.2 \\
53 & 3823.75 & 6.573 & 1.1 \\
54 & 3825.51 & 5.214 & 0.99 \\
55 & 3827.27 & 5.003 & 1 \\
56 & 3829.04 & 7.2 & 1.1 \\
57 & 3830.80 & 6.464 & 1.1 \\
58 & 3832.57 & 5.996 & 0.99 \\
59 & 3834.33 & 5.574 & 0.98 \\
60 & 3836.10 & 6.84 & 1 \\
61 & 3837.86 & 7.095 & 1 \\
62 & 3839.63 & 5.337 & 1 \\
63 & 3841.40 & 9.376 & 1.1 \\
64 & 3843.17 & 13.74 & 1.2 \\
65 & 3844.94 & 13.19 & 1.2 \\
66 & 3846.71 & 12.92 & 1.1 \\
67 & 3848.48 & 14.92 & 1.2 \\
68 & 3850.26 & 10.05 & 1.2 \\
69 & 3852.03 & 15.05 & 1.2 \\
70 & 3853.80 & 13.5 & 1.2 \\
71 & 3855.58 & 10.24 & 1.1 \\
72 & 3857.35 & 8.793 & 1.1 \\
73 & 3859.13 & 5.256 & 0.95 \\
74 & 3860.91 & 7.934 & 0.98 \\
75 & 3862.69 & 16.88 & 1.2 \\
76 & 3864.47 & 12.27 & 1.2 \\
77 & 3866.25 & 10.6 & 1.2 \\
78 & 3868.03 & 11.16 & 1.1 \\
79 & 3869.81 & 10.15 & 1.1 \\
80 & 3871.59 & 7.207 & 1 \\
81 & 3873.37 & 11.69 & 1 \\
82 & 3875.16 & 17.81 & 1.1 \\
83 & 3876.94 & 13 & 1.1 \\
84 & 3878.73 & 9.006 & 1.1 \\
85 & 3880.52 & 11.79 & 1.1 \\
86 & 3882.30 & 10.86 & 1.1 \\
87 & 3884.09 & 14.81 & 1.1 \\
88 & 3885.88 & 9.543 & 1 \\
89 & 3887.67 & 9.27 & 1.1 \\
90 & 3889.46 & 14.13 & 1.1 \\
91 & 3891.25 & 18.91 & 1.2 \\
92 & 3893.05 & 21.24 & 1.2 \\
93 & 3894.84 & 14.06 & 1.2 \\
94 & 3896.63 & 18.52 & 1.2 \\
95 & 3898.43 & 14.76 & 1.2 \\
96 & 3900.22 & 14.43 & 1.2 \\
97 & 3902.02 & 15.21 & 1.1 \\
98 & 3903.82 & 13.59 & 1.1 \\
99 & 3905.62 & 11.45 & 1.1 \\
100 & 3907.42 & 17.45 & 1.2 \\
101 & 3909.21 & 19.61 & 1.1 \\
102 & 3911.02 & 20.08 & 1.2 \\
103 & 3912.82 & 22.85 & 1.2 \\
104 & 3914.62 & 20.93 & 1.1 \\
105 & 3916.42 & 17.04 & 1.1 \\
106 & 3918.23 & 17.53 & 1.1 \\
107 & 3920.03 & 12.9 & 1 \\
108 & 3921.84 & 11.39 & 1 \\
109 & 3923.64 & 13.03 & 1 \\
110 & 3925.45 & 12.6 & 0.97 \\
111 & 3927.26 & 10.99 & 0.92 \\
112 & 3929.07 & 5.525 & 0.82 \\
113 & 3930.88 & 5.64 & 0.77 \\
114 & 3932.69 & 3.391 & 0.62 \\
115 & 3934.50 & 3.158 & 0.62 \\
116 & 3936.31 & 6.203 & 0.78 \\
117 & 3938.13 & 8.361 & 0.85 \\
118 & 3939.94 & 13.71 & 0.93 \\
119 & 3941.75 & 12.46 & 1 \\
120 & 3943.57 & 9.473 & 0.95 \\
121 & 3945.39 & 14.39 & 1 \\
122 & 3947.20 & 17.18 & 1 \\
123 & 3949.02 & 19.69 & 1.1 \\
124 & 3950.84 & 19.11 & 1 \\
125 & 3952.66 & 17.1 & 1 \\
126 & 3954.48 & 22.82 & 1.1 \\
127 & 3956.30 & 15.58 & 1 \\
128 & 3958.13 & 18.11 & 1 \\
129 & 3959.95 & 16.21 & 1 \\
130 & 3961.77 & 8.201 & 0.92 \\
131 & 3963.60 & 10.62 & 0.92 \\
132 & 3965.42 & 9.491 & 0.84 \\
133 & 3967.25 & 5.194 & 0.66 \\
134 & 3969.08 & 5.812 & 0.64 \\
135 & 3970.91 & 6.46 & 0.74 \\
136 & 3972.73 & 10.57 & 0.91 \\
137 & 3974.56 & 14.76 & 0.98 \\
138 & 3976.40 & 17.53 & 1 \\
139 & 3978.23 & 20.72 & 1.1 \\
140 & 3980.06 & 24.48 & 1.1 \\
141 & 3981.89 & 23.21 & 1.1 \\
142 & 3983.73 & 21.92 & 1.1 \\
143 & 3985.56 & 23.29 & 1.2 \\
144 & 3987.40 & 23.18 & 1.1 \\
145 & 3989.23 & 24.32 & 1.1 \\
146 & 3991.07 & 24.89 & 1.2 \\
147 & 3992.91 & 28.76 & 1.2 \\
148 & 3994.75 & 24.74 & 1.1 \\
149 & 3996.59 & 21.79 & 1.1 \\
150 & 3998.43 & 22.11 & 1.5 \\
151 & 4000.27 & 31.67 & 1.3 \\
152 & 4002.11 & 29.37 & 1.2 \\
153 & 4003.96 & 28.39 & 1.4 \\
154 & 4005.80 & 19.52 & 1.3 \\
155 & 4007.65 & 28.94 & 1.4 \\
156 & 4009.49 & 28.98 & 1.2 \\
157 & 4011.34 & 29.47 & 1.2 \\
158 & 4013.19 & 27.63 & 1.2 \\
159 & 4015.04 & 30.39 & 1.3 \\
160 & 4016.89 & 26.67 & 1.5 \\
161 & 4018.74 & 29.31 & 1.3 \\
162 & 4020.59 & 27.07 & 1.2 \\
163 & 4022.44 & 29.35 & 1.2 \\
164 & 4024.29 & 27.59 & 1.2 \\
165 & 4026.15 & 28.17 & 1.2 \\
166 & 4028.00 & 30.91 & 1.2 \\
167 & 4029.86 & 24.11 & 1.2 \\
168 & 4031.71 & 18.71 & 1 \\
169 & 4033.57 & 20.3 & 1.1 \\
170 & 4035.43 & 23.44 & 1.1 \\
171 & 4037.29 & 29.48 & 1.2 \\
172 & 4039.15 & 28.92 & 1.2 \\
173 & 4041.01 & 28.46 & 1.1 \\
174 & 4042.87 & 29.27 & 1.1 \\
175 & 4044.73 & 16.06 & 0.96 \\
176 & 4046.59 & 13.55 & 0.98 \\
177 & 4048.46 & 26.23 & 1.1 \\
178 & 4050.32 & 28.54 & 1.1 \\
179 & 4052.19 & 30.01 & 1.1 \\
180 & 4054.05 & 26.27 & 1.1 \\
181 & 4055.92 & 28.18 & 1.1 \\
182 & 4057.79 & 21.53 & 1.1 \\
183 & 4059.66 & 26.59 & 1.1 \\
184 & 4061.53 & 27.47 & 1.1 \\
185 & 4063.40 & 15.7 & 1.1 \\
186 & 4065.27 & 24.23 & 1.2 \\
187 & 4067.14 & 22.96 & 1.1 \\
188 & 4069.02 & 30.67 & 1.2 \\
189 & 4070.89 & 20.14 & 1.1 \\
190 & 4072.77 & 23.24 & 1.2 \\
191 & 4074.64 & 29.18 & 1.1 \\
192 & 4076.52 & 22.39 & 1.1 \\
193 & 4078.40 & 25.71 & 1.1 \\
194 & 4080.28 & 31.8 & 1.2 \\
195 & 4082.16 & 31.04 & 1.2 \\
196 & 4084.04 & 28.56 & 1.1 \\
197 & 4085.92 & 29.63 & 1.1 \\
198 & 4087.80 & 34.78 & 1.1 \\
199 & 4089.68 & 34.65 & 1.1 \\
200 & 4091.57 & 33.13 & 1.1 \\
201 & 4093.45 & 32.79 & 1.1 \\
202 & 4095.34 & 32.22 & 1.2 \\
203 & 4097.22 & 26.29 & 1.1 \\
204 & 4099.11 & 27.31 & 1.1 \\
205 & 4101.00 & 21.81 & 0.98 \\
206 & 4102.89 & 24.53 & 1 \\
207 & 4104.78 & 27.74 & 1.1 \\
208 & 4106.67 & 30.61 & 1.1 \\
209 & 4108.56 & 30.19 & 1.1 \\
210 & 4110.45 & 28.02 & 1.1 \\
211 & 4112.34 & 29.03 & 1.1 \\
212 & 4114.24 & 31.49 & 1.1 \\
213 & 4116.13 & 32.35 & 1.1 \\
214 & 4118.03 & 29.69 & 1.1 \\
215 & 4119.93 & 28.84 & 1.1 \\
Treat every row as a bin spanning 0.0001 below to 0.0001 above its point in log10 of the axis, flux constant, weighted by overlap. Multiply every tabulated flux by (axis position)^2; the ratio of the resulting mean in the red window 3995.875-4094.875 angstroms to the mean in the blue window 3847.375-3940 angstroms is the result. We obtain 2.28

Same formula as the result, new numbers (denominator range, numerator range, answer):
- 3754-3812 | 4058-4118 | 2.05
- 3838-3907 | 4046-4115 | 2.44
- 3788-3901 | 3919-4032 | 1.70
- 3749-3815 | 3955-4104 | 1.78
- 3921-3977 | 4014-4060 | 2.31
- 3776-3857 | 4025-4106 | 2.40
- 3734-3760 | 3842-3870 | 1.31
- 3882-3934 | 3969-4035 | 1.78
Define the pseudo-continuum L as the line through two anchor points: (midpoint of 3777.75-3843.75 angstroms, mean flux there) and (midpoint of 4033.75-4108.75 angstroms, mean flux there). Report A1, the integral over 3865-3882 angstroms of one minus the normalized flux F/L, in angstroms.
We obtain 4.8 angstroms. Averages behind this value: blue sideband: 12.3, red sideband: 26.8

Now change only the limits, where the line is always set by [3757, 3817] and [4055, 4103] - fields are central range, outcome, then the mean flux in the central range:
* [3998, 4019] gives -2.9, 27.8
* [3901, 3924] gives 4.6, 16.5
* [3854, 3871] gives 7.4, 10.4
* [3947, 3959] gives 1.9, 18.6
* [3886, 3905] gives 4.5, 15.1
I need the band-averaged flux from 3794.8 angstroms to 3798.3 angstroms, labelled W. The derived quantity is 12.3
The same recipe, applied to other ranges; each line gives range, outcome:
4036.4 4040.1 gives 29.2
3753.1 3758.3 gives 13.8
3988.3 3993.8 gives 26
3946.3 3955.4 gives 19.2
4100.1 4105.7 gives 24.7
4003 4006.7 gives 24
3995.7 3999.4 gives 22.1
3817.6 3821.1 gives 7.48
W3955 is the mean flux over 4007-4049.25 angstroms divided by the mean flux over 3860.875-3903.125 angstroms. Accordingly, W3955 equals 2.0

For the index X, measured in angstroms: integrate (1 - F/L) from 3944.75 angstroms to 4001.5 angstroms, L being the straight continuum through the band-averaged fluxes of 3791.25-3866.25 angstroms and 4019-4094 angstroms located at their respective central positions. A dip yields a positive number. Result 7.5 angstroms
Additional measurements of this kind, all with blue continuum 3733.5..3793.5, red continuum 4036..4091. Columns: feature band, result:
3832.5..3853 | 8.2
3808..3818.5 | 1.1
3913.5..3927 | 3.5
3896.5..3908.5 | 2.8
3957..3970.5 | 7.1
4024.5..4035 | 0.1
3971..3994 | 2.0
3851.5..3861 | 4.0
